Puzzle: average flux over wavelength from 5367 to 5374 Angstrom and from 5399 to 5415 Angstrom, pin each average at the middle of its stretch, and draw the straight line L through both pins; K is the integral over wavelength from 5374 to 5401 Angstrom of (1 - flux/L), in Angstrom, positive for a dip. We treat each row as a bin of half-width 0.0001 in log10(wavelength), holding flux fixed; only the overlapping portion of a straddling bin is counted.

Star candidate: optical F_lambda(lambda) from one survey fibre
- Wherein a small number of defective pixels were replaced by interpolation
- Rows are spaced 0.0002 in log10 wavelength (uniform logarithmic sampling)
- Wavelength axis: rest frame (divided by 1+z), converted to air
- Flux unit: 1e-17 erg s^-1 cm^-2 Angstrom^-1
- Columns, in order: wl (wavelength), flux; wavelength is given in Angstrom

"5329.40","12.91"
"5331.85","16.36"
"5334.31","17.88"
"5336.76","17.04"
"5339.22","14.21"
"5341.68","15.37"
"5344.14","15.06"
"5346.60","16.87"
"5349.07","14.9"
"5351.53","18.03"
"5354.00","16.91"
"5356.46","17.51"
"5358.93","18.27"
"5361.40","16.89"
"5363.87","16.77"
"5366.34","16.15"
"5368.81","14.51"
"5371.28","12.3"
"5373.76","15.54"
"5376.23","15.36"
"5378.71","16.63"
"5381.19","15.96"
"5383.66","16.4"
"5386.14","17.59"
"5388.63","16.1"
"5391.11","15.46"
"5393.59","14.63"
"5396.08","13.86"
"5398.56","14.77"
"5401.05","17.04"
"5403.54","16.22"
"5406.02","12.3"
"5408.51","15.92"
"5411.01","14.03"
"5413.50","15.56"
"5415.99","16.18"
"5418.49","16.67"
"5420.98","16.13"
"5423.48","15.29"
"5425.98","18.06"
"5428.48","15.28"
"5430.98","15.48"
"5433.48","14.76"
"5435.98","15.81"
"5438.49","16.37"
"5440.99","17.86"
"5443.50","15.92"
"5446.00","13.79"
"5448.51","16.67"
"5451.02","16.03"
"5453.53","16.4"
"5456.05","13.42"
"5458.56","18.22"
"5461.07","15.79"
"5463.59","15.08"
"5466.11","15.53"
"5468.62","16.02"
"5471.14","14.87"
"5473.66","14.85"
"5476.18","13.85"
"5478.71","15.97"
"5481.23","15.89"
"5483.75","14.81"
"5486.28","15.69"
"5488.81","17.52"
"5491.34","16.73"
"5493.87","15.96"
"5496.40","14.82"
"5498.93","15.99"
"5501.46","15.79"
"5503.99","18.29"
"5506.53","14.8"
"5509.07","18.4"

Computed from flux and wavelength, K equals -2.1 Angstrom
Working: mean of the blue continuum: 14.1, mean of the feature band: 15.7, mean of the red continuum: 15.2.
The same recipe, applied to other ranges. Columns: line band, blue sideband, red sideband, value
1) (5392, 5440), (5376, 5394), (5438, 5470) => 1.56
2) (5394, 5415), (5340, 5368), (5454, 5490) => 1.50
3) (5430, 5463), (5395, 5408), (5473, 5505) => -1.00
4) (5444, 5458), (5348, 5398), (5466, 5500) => 0.24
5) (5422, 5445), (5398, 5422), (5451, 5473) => -0.73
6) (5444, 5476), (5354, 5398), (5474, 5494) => 0.55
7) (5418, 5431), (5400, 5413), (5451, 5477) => -0.83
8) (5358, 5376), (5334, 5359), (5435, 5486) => 0.64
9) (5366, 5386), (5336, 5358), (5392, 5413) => 0.09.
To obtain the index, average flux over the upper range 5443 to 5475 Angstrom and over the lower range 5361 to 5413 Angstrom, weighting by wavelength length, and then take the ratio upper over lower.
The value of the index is 1.01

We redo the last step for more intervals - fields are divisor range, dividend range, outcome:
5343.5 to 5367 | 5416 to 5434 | 0.95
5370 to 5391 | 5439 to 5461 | 1.02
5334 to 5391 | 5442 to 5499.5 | 0.97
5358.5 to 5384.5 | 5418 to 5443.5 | 1.02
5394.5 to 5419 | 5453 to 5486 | 1.01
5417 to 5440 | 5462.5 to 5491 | 0.97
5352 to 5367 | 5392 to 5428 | 0.90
